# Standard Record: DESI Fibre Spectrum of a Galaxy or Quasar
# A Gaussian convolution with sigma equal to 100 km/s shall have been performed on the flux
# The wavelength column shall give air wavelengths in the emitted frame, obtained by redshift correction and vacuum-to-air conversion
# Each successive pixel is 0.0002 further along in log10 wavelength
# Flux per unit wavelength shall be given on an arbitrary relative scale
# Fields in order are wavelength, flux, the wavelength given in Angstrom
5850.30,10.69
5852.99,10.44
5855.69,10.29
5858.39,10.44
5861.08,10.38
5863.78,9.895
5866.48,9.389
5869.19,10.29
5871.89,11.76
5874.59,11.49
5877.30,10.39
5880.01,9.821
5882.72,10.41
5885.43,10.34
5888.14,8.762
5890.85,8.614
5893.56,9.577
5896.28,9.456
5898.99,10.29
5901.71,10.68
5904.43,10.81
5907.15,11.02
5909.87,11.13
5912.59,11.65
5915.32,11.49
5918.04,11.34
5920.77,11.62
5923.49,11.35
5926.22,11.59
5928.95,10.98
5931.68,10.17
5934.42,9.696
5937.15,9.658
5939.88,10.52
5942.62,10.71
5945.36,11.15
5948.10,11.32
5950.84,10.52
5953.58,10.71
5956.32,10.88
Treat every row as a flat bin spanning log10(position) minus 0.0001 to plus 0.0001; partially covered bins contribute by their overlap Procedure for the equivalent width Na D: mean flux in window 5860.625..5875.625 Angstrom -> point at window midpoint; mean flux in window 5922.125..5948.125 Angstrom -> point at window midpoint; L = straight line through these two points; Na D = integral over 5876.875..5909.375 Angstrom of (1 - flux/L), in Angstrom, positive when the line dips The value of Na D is 1.7 Angstrom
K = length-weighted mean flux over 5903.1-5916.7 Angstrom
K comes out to 11.2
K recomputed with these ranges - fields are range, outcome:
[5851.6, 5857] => 10.4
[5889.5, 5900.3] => 9.49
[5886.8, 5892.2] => 8.69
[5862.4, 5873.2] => 10.3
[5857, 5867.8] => 10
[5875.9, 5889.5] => 9.94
